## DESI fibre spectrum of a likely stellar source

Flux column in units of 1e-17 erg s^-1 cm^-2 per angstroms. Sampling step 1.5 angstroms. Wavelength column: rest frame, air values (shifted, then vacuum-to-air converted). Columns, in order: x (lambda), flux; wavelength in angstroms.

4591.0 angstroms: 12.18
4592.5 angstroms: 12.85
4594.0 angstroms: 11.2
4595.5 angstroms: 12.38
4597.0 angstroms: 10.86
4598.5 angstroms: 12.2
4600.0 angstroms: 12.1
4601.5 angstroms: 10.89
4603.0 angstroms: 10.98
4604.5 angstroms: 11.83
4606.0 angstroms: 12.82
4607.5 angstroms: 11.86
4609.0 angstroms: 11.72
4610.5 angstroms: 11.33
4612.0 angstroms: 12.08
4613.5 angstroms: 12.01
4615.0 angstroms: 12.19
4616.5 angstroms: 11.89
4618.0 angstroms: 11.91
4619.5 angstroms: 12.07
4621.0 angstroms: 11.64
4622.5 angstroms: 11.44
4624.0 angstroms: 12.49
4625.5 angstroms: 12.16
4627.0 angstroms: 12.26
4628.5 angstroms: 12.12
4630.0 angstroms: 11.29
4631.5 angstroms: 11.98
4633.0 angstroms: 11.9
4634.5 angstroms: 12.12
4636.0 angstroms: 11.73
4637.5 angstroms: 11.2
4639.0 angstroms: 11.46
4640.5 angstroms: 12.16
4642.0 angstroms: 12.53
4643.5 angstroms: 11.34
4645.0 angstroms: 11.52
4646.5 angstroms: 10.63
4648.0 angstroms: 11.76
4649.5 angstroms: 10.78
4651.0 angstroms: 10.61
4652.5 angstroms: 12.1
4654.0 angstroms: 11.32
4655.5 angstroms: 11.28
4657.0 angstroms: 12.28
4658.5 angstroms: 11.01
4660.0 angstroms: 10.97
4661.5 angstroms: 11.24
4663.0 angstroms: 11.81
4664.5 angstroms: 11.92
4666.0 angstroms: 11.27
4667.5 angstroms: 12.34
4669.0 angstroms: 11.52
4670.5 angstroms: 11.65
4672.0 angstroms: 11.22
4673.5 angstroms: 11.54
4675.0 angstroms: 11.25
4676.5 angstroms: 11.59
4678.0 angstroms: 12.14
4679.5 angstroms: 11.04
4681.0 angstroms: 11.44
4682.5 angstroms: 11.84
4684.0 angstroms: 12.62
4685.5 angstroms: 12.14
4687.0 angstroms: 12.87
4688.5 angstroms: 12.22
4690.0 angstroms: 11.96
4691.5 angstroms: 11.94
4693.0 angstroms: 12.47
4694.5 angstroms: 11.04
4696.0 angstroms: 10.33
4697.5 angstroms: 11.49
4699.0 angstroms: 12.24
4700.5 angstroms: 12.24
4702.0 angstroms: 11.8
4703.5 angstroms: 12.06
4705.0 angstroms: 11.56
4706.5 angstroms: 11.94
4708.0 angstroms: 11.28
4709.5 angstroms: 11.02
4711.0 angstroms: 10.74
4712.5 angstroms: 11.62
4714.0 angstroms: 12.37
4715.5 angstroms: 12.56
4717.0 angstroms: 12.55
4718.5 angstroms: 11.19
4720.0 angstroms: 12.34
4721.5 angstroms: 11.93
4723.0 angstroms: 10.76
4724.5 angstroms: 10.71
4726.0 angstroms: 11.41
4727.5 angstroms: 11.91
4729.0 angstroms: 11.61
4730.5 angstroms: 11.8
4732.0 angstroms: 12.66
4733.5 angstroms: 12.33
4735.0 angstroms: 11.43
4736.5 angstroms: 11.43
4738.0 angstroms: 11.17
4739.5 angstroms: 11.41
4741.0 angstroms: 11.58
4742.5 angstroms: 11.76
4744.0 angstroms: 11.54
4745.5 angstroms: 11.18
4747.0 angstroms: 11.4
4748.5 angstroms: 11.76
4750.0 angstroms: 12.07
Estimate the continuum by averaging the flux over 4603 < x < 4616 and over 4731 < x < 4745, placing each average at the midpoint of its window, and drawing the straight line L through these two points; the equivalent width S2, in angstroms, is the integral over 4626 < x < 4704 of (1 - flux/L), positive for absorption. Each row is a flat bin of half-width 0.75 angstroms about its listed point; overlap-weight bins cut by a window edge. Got 0.91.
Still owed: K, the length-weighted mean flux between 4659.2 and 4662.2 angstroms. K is 11.1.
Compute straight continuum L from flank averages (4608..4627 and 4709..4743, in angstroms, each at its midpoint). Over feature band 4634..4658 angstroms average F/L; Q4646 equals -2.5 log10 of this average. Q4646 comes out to 0.029 mag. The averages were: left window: 11.9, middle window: 11.5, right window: 11.7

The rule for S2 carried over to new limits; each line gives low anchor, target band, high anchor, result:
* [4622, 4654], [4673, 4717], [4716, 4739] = -0.4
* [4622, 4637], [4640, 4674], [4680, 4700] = 1.2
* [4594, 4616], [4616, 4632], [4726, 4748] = -0.2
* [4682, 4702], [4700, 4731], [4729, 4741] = 0.4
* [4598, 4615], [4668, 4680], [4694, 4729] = 0.2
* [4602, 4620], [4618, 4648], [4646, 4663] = -0.5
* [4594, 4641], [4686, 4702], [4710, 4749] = -0.2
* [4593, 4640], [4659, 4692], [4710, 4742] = 0.0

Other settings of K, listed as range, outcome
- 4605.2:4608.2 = 12.3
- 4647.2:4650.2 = 11.3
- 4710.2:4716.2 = 11.8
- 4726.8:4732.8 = 12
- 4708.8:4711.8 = 10.9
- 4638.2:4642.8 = 12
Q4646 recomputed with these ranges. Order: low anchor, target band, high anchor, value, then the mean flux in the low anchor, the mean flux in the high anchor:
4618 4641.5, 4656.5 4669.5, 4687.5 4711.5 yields 0.018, 11.9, 11.7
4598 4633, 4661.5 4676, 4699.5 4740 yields 0.018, 11.9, 11.7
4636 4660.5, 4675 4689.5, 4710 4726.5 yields -0.037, 11.4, 11.6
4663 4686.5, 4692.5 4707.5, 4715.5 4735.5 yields 0.005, 11.7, 11.8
